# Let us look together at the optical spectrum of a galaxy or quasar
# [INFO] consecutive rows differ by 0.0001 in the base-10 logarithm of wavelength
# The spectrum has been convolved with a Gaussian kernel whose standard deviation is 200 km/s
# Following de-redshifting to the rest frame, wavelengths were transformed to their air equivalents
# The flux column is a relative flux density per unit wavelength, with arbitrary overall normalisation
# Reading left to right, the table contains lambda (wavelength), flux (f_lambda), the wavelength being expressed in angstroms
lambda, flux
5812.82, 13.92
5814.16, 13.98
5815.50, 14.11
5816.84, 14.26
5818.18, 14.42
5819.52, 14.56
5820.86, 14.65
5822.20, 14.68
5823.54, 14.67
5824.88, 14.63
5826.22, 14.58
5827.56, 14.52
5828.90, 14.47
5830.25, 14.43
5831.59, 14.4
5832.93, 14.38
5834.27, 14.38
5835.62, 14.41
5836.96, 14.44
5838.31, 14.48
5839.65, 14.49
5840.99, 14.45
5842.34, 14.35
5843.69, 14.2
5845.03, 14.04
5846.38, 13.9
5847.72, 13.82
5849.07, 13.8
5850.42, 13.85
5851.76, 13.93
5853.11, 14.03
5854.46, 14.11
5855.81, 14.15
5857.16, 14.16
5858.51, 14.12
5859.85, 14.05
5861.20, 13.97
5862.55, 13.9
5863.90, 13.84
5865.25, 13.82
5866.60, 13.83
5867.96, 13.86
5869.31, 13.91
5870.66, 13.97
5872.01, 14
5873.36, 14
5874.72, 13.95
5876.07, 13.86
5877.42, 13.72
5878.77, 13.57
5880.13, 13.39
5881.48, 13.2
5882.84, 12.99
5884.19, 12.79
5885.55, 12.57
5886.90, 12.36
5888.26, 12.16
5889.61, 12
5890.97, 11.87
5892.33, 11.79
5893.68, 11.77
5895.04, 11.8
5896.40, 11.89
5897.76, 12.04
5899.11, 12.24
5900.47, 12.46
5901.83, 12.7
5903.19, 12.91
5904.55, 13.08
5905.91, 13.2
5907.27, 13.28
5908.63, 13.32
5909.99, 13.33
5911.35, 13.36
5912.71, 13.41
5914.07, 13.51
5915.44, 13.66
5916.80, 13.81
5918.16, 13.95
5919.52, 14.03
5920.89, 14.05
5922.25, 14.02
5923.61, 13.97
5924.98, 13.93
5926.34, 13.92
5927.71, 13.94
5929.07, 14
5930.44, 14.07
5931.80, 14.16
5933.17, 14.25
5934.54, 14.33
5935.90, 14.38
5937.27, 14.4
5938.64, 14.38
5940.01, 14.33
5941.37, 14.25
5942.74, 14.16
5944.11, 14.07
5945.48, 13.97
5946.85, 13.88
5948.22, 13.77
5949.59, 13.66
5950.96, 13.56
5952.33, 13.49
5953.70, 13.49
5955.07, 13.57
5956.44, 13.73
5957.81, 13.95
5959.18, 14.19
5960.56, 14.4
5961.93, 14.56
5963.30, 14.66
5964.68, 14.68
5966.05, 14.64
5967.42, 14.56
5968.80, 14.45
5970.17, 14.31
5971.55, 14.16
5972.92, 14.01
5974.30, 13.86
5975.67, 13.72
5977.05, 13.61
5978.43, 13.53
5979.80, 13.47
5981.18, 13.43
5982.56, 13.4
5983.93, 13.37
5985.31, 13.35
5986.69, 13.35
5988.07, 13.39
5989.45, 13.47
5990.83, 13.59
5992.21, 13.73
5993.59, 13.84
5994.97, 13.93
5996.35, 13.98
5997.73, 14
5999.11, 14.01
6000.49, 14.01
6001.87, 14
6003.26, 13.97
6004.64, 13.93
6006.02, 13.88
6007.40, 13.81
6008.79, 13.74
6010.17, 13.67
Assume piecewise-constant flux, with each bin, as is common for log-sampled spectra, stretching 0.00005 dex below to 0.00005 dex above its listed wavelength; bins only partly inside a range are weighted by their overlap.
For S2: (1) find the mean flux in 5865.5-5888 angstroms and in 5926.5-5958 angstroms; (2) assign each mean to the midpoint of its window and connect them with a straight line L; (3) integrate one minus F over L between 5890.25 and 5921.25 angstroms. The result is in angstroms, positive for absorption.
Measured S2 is 1.8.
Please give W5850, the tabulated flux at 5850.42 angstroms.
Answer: 13.85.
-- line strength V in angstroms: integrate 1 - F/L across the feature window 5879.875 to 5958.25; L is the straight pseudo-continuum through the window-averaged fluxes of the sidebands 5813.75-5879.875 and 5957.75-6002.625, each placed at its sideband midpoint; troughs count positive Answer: 3.58 angstroms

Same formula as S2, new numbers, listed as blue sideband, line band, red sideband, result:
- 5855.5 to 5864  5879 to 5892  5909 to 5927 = 1.2 angstroms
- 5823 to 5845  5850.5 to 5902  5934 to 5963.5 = 3.8 angstroms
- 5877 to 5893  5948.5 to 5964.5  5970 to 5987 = -0.6 angstroms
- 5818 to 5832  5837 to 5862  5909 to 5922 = 0.4 angstroms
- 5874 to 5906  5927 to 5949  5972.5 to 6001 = -1.6 angstroms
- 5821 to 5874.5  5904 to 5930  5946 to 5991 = 0.6 angstroms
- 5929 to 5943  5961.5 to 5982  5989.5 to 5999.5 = -0.1 angstroms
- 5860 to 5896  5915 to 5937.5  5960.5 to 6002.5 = -0.9 angstroms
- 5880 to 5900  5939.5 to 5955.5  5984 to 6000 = -0.9 angstroms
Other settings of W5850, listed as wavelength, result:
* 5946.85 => 13.88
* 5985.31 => 13.35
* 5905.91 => 13.2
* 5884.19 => 12.79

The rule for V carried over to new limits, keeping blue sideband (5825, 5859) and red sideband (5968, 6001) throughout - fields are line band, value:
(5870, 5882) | 0.32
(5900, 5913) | 0.85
